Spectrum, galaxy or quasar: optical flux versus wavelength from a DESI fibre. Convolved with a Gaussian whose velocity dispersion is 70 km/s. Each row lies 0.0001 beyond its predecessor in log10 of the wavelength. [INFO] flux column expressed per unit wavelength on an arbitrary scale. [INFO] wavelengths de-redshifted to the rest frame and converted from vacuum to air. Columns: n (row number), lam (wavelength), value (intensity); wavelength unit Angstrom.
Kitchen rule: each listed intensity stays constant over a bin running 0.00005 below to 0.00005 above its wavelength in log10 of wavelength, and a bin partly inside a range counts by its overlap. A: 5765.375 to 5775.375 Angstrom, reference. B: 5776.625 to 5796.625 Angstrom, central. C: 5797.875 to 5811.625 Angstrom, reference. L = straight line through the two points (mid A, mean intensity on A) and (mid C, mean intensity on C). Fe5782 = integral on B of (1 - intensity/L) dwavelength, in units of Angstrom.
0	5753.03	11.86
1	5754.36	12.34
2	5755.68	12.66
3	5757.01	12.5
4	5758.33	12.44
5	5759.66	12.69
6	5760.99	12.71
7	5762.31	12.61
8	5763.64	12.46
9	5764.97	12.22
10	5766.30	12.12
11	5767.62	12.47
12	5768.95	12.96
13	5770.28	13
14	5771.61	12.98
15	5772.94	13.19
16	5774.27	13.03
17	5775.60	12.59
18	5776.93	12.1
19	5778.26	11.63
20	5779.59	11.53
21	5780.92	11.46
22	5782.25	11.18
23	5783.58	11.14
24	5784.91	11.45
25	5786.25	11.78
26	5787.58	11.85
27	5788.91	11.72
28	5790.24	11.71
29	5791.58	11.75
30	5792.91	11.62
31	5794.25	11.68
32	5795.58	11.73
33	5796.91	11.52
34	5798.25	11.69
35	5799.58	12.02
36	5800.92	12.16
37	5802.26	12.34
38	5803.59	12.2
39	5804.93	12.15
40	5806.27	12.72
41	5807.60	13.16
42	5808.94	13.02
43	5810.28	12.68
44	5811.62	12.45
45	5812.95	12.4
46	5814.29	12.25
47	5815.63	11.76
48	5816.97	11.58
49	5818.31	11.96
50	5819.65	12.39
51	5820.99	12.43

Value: 1.60 Angstrom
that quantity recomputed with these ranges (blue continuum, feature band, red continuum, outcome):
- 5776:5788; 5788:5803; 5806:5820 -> 0.2 Angstrom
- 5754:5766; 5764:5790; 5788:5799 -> -0.1 Angstrom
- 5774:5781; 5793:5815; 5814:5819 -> -0.6 Angstrom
